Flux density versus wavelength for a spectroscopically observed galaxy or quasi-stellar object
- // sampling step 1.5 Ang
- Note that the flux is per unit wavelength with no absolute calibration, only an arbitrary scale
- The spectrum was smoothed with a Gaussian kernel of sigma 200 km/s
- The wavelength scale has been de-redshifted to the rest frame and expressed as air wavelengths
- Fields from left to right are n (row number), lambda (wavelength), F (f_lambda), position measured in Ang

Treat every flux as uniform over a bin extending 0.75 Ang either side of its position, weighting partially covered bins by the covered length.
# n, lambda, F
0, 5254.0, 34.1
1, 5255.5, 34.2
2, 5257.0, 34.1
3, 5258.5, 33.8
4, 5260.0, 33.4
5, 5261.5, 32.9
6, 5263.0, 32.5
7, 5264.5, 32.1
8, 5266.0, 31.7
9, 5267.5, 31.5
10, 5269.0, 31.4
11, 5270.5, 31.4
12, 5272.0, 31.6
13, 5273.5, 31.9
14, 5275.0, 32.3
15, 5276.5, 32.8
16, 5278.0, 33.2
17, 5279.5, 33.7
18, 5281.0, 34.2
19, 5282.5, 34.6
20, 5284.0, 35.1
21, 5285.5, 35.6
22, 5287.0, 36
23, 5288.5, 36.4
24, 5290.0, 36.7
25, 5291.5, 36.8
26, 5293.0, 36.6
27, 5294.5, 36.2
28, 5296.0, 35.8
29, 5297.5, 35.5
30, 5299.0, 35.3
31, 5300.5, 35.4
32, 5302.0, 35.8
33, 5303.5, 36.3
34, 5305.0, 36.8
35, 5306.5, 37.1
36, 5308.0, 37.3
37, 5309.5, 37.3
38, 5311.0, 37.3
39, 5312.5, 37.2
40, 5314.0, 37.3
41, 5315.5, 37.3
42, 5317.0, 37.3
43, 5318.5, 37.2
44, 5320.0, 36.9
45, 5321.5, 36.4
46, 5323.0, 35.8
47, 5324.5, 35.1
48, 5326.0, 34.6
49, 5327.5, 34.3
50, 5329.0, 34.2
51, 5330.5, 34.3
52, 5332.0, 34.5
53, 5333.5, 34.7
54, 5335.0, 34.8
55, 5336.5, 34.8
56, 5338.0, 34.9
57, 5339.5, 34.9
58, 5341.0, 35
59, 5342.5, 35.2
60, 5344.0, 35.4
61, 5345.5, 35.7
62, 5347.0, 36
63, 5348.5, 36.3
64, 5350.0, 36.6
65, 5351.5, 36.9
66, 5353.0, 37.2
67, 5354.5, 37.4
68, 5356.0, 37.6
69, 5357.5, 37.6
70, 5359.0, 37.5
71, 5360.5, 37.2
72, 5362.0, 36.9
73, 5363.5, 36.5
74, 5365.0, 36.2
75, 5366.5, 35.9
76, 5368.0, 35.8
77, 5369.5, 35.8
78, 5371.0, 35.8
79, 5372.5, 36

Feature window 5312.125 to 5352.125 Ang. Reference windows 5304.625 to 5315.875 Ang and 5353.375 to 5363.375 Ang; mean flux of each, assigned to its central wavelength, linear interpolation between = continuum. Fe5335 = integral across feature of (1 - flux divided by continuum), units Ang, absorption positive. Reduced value 1.7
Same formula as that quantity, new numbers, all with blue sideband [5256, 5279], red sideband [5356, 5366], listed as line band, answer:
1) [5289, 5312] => -1.6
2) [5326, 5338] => 0.4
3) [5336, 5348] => 0.3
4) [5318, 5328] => -0.2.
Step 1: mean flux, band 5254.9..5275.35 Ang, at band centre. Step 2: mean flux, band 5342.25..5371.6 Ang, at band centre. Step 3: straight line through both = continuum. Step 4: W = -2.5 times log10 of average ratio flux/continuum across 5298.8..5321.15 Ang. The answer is -0.07 mag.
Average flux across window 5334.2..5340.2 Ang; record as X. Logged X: 34.8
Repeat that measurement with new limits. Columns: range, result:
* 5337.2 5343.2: 35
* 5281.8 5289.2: 35.5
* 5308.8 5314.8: 37.3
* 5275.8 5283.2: 33.7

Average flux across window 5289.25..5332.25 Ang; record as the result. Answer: 36.2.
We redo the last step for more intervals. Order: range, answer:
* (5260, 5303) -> 34.1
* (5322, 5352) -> 35.2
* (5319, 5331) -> 35.3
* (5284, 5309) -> 36.2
